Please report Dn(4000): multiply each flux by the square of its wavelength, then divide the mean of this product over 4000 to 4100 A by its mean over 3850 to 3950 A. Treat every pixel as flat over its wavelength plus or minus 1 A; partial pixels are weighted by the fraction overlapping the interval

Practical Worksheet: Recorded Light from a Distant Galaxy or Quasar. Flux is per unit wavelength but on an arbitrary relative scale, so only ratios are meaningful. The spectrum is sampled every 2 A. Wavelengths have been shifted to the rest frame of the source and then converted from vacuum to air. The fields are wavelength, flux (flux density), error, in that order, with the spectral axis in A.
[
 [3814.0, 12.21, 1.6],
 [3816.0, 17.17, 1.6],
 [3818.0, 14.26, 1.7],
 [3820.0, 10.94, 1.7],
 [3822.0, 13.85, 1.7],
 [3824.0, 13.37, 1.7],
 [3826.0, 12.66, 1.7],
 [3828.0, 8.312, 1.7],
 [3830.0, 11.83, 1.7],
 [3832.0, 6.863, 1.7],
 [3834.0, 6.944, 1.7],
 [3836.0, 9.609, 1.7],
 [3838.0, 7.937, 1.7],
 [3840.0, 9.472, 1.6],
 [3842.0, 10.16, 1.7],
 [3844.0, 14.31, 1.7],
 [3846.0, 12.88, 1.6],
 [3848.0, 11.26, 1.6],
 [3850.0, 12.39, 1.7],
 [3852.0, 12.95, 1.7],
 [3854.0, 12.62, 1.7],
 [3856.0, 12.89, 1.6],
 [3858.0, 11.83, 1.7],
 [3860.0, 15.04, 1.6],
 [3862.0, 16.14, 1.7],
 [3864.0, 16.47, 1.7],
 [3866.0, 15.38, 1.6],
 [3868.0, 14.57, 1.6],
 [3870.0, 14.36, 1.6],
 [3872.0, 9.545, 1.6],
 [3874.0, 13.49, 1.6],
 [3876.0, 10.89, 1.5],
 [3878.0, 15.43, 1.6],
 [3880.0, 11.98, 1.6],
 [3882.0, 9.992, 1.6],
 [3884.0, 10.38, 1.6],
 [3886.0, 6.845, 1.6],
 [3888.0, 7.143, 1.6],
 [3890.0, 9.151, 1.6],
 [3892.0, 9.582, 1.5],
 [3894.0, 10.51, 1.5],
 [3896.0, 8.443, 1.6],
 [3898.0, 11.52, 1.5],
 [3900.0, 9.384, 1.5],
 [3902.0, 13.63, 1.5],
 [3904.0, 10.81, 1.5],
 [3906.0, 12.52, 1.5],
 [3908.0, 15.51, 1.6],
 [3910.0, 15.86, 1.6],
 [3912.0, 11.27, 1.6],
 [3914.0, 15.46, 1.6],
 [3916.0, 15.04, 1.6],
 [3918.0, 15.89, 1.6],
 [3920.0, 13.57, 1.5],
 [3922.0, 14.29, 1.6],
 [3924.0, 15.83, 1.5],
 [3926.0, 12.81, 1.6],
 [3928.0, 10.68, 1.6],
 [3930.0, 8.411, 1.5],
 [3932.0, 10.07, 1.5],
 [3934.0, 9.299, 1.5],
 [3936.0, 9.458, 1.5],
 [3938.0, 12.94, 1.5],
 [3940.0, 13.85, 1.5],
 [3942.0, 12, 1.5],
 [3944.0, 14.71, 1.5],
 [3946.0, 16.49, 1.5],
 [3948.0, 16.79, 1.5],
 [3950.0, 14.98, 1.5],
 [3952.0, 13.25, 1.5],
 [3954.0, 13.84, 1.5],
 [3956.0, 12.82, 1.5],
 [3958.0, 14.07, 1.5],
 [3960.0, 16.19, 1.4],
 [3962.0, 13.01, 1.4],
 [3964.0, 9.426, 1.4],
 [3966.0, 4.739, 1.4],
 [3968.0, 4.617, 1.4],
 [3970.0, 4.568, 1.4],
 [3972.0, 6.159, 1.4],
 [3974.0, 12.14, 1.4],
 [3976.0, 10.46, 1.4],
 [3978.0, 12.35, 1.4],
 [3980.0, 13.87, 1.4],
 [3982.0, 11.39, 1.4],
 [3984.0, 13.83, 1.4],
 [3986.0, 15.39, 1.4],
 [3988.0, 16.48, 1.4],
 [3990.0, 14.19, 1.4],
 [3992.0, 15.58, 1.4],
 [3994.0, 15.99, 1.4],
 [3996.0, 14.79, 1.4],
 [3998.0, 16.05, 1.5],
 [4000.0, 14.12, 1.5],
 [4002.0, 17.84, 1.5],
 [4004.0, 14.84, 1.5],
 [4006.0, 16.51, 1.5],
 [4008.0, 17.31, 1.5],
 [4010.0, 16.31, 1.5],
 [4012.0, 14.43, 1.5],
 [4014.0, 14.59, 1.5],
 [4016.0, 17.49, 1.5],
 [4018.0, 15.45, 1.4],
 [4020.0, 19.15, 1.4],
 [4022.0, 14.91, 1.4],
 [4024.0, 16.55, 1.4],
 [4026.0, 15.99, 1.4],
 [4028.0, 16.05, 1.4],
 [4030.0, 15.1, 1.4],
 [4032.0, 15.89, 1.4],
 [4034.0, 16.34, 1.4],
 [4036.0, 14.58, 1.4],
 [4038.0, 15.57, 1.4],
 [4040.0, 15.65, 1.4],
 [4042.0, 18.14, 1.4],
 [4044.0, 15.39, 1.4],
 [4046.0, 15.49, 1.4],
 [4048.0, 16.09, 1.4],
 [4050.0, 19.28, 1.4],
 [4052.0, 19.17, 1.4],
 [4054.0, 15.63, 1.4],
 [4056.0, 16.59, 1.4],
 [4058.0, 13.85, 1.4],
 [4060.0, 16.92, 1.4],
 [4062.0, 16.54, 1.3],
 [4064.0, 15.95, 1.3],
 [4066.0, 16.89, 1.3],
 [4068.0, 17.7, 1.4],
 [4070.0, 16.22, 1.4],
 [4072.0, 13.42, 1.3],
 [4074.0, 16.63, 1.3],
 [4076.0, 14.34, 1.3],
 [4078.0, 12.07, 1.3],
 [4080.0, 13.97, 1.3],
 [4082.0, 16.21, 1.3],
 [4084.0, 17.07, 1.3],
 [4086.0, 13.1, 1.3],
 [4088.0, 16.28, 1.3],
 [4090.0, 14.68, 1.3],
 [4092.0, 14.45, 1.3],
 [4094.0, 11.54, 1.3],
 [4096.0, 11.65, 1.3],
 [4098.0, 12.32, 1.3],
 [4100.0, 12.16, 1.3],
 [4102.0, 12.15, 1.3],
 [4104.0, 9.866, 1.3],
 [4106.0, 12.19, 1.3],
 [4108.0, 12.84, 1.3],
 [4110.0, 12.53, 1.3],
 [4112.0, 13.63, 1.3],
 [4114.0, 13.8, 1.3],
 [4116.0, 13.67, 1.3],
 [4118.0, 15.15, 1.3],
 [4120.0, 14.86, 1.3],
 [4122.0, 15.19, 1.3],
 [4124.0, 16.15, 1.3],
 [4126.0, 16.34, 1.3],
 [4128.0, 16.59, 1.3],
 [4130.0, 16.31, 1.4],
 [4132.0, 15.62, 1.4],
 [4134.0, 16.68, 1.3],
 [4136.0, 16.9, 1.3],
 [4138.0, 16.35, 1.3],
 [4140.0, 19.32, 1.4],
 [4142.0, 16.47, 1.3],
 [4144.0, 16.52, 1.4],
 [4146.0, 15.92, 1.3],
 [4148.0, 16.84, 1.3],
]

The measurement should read 1.34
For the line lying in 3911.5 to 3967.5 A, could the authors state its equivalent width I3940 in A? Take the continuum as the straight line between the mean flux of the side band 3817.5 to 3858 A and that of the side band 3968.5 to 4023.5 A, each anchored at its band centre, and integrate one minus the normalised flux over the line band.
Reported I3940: 1.3 A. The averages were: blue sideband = 11.3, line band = 12.8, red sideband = 14.2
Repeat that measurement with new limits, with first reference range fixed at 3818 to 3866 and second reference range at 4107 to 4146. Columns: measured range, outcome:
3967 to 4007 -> 2.1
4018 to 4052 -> -4.6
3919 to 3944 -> 1.9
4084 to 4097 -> 1.0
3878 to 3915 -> 4.1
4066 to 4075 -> -0.8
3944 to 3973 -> 3.8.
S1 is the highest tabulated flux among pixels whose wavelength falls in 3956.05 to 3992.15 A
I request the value 16.48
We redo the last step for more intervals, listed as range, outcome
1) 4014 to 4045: 19.15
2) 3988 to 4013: 17.84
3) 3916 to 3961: 16.79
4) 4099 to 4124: 16.15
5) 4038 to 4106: 19.28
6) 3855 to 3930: 16.47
